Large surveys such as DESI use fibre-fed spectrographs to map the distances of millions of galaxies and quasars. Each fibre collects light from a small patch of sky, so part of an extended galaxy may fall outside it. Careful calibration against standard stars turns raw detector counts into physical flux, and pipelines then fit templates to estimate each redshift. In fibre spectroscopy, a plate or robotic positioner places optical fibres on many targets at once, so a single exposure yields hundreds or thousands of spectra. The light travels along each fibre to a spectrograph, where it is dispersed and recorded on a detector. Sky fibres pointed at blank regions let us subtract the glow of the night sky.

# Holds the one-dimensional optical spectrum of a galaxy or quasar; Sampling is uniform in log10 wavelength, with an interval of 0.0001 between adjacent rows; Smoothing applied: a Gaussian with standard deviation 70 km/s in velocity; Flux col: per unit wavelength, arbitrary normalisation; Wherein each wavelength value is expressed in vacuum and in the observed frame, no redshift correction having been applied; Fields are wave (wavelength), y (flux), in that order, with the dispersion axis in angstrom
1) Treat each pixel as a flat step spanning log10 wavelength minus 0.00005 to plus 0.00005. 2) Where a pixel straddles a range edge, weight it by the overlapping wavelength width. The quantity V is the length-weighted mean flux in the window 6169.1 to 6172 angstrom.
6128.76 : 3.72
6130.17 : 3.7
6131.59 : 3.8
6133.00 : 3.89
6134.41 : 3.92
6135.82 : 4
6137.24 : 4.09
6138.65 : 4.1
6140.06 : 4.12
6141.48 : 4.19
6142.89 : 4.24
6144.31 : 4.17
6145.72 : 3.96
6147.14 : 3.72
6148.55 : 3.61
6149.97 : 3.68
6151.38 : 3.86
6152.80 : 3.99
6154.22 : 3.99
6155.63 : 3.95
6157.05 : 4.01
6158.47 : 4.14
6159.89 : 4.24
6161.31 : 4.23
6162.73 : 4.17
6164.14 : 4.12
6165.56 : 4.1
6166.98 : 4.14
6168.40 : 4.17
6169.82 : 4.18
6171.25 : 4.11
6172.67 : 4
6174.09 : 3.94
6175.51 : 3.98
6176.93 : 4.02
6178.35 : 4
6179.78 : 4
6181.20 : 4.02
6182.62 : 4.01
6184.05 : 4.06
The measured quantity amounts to 4.13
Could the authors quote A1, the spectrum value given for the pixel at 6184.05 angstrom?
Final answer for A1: 4.06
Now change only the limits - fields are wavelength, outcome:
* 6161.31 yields 4.23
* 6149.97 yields 3.68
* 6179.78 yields 4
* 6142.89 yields 4.24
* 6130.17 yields 3.7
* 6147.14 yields 3.72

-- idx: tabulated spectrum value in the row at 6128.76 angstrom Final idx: 3.72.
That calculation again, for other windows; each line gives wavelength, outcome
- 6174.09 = 3.94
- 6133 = 3.89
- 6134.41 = 3.92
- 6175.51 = 3.98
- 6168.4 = 4.17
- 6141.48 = 4.19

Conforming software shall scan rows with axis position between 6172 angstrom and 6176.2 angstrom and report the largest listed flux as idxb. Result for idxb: 4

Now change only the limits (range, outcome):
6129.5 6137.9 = 4.09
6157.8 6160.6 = 4.24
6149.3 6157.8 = 4.01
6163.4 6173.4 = 4.18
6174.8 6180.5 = 4.02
